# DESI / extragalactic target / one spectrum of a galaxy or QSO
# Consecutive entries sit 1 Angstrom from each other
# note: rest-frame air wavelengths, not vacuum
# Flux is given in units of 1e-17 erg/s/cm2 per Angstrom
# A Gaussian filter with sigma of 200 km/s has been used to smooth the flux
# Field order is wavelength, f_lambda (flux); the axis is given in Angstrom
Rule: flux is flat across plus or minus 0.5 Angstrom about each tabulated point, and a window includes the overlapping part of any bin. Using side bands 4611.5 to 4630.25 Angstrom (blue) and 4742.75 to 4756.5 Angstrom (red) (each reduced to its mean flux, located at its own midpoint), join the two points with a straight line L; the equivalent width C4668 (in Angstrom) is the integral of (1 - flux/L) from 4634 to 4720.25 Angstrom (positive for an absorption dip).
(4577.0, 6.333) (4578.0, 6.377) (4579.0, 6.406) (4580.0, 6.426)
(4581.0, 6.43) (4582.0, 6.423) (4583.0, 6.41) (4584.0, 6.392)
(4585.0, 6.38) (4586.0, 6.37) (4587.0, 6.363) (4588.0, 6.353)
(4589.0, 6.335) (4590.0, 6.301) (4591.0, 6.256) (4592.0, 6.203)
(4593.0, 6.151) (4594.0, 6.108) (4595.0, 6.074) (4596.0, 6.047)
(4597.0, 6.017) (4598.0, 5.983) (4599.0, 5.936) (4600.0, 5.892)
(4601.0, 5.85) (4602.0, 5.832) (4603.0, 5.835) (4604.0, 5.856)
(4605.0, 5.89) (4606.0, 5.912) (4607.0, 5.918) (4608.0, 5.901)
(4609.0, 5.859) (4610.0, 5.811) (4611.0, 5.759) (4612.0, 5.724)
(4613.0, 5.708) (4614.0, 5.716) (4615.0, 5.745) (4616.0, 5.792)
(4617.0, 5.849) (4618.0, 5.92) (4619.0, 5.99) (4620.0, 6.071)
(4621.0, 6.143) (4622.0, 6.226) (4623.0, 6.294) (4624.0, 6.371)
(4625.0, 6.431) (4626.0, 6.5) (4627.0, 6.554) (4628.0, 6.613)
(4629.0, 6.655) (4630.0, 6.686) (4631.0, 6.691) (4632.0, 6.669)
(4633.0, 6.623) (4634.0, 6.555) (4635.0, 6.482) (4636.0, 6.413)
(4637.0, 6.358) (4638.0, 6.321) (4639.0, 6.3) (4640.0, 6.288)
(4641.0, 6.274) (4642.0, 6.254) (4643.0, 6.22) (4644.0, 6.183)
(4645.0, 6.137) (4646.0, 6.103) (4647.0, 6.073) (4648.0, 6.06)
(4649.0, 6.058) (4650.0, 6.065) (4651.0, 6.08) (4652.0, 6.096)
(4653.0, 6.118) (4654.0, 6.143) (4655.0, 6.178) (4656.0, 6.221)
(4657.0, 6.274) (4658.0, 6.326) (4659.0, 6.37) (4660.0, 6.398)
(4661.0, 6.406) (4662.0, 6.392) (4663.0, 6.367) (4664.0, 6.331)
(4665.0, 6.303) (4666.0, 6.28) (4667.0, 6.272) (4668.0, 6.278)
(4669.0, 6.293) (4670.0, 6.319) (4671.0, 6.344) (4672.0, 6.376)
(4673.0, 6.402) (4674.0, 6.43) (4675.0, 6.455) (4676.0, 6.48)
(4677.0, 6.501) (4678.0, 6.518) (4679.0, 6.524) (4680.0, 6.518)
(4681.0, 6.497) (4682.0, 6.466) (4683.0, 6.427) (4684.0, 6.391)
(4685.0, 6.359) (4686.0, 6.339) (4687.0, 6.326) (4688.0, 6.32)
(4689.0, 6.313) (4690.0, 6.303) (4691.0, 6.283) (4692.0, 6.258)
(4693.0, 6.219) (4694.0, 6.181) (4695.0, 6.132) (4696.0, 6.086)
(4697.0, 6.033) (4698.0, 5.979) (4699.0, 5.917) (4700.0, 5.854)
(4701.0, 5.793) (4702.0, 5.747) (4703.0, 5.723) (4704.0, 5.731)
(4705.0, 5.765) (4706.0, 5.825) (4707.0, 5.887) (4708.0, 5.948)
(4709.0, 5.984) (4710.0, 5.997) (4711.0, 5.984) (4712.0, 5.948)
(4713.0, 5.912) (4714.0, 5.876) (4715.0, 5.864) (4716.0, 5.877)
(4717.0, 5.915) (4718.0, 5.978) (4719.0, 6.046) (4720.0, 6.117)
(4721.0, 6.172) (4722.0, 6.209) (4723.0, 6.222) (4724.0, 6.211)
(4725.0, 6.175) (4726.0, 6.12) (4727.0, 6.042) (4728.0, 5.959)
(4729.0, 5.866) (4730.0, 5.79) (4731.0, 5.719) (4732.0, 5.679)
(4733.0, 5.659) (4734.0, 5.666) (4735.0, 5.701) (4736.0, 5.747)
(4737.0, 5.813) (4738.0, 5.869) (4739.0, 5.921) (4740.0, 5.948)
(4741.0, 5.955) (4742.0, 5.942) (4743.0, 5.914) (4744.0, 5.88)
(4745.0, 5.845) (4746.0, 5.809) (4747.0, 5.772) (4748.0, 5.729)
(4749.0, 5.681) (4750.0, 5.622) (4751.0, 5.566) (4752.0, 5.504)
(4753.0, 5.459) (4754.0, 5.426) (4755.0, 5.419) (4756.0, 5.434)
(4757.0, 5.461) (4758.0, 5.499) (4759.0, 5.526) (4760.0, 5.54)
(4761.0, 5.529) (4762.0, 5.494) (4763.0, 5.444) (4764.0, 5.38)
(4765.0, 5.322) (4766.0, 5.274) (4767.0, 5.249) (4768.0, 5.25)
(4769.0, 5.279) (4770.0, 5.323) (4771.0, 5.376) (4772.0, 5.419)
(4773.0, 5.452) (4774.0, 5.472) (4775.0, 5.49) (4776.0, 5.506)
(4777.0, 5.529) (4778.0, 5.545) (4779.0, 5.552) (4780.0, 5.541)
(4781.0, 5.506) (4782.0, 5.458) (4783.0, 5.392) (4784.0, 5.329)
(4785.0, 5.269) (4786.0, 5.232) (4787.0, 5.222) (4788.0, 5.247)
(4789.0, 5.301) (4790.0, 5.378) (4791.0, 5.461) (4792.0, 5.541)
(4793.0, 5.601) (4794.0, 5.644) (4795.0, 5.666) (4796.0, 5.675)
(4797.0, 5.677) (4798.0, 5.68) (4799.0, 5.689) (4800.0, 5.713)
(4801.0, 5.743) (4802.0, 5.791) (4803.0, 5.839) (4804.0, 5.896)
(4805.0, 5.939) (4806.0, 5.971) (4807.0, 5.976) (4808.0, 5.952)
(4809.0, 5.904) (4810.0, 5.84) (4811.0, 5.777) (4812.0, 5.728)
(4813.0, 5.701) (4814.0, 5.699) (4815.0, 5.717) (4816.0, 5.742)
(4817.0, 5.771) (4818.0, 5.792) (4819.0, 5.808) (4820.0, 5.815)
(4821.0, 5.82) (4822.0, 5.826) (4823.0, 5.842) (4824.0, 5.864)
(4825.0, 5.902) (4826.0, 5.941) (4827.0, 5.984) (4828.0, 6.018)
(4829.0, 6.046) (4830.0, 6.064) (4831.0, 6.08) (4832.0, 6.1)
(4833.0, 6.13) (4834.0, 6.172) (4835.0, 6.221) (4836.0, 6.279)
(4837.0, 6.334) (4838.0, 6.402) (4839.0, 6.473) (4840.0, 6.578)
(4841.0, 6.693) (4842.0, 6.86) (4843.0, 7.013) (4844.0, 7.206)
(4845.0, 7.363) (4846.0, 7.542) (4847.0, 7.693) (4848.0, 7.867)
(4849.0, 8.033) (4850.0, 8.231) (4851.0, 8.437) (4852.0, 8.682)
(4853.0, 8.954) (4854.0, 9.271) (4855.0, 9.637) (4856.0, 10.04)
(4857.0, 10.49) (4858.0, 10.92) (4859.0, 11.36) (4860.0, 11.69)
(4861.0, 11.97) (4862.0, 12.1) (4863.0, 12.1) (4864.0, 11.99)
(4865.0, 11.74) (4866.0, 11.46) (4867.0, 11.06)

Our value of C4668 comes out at -3.8 Angstrom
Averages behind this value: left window 6.15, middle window 6.19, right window 5.64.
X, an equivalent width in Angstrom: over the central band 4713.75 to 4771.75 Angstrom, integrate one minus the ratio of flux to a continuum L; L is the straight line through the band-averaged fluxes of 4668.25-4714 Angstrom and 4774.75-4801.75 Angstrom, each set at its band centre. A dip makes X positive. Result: 1.0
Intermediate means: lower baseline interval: 6.18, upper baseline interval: 5.51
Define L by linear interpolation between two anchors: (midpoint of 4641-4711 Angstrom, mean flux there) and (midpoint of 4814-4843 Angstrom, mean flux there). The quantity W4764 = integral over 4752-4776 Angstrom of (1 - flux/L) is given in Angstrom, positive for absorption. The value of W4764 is 2.8 Angstrom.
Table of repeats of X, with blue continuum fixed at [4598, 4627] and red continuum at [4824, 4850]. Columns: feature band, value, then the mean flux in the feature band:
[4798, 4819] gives 2.34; 5.81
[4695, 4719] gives 1.29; 5.9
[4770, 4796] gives 4.08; 5.45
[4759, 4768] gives 1.41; 5.4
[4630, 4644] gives -0.89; 6.42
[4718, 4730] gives 0.39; 6.09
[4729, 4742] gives 1.08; 5.8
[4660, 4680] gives -0.83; 6.39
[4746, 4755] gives 1.09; 5.6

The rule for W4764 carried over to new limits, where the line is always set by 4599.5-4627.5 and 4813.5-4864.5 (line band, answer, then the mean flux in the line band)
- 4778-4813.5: 7.94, 5.62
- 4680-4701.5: 0.96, 6.22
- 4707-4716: 0.98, 5.93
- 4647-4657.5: 0.20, 6.13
